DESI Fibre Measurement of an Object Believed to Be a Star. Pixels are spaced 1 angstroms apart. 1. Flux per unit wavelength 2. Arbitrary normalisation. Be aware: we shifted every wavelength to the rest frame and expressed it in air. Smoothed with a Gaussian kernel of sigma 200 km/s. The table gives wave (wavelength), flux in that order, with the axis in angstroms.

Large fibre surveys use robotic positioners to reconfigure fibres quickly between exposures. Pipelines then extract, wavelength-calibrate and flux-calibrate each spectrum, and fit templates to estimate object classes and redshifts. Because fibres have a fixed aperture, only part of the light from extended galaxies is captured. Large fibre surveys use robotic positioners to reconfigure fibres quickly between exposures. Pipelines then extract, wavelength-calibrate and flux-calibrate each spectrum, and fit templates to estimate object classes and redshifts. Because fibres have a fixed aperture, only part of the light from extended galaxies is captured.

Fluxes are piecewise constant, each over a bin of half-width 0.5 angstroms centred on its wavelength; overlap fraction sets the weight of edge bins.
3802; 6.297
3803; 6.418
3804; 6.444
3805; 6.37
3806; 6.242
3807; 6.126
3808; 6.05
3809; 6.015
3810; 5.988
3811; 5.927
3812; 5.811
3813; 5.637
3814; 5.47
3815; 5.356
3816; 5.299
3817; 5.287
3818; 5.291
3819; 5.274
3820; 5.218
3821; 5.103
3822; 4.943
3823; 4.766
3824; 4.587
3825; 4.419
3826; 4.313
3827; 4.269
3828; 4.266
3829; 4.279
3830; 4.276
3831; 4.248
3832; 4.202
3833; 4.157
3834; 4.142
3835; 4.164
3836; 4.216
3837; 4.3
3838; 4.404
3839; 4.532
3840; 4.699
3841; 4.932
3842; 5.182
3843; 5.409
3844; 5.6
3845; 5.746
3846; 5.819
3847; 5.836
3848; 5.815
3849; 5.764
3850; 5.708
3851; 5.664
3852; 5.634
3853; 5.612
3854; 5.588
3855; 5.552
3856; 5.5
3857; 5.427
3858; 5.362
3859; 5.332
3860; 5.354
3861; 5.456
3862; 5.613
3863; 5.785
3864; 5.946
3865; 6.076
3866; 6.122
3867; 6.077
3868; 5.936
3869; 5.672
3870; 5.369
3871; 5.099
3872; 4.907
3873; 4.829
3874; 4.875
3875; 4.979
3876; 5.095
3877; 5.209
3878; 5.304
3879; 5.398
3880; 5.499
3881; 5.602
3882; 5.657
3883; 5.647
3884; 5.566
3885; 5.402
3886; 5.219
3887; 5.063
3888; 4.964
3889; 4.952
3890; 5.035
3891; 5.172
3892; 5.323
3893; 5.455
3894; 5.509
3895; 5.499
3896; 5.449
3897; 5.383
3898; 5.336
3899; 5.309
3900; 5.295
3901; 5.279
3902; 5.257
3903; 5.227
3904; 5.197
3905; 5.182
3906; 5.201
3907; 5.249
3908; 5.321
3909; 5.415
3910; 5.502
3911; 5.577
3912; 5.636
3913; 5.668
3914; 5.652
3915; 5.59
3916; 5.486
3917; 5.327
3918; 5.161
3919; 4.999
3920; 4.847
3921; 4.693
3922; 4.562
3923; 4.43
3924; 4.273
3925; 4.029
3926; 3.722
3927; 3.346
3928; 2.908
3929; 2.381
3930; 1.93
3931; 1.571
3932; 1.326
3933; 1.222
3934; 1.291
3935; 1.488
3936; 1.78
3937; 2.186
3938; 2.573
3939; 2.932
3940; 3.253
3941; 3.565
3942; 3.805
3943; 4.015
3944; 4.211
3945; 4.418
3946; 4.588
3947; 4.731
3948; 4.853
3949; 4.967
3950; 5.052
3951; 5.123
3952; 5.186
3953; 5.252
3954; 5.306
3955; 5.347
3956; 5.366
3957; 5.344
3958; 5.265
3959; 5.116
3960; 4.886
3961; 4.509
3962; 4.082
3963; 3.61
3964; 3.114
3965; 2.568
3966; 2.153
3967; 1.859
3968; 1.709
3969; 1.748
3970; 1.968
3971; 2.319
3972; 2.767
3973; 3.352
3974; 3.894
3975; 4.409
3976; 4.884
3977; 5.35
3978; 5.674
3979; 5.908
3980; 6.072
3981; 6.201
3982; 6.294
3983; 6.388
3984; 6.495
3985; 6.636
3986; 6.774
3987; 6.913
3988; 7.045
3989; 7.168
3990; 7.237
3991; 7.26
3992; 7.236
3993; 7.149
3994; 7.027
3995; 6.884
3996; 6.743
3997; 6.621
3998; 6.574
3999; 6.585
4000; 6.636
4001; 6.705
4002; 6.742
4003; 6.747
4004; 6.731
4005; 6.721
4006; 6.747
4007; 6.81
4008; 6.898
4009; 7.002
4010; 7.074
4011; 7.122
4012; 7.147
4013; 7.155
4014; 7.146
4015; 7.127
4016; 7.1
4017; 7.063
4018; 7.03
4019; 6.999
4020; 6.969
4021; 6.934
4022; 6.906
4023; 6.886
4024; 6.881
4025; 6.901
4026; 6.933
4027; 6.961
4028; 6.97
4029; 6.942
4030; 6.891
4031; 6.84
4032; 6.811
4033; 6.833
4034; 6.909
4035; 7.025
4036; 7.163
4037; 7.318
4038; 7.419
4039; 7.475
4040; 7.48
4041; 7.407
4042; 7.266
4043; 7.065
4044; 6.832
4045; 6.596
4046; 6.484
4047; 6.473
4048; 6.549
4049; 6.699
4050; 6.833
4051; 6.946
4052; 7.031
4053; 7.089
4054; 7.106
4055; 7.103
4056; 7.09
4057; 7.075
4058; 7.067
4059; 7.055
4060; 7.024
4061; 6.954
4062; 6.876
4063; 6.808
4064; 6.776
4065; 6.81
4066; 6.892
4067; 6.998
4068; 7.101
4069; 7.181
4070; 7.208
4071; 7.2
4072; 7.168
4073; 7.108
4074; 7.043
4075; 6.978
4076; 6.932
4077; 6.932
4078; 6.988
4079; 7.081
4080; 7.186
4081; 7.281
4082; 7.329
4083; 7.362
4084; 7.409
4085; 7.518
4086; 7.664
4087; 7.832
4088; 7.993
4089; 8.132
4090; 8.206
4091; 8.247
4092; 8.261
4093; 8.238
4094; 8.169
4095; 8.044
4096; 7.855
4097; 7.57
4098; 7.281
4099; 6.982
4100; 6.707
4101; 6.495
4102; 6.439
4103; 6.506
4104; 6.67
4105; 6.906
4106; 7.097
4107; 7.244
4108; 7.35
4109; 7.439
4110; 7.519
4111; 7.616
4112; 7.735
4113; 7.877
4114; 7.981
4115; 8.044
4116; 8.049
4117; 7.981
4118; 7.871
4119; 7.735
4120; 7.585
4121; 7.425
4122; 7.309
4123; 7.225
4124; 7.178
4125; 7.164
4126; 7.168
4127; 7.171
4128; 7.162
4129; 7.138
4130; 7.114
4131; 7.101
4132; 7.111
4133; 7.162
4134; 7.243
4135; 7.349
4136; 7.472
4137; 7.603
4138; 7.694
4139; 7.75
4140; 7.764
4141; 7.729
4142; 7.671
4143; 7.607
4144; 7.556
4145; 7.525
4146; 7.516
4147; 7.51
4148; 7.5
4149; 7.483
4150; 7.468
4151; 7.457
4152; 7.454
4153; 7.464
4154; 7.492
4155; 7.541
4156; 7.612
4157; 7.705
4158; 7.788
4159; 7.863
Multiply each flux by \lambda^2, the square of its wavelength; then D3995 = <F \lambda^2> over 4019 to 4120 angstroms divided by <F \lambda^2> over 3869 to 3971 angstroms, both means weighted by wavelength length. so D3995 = 1.75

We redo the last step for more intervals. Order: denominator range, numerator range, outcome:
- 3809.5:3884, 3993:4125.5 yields 1.53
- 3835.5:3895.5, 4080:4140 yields 1.57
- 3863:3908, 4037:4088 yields 1.44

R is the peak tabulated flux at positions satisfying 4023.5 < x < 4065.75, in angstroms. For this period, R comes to 7.48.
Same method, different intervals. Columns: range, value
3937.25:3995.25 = 7.26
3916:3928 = 5.486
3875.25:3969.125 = 5.668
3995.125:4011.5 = 7.122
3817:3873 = 6.122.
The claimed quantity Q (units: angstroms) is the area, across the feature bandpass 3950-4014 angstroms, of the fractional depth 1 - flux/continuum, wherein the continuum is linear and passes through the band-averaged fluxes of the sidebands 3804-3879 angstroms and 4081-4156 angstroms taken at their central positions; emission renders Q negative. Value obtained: 8.6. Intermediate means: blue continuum 5.26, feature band 5.56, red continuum 7.49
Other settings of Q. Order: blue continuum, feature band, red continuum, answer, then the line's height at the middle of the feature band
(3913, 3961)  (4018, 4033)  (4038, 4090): -1.8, 6.19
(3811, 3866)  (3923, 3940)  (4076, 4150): 9.8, 5.93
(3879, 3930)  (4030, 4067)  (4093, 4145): -1.9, 6.63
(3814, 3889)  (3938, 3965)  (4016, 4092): 7.4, 6.13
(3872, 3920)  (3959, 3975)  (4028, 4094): 7.9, 6.11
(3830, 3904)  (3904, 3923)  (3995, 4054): 1.7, 5.77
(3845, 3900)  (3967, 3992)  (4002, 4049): 5.3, 6.51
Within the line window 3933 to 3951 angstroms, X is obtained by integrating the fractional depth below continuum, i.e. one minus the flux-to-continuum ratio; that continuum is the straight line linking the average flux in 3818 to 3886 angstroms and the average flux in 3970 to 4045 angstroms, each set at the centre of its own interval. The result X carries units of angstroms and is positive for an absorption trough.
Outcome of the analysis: 7.5 angstroms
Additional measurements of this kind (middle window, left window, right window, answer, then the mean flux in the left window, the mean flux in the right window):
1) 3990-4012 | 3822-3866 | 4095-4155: -1.7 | 5.08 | 7.4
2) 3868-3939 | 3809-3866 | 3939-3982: 0.7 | 5.17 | 4.24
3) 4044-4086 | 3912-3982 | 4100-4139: -4.9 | 3.99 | 7.34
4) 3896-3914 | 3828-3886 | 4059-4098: 1.1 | 5.25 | 7.37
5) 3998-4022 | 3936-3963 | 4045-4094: -4.6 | 4.39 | 7.2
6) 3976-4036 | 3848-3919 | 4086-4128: -2.0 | 5.42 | 7.52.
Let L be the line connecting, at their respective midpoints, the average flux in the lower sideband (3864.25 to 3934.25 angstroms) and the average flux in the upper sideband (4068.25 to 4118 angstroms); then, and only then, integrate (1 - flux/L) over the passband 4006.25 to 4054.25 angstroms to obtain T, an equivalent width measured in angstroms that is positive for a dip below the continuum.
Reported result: -2.8 angstroms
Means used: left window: 4.9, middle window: 6.99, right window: 7.43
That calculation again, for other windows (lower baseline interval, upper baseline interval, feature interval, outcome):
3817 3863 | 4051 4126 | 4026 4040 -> -0.49 angstroms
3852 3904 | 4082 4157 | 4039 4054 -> -0.16 angstroms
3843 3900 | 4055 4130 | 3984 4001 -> -1.05 angstroms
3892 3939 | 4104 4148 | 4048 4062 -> -1.25 angstroms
